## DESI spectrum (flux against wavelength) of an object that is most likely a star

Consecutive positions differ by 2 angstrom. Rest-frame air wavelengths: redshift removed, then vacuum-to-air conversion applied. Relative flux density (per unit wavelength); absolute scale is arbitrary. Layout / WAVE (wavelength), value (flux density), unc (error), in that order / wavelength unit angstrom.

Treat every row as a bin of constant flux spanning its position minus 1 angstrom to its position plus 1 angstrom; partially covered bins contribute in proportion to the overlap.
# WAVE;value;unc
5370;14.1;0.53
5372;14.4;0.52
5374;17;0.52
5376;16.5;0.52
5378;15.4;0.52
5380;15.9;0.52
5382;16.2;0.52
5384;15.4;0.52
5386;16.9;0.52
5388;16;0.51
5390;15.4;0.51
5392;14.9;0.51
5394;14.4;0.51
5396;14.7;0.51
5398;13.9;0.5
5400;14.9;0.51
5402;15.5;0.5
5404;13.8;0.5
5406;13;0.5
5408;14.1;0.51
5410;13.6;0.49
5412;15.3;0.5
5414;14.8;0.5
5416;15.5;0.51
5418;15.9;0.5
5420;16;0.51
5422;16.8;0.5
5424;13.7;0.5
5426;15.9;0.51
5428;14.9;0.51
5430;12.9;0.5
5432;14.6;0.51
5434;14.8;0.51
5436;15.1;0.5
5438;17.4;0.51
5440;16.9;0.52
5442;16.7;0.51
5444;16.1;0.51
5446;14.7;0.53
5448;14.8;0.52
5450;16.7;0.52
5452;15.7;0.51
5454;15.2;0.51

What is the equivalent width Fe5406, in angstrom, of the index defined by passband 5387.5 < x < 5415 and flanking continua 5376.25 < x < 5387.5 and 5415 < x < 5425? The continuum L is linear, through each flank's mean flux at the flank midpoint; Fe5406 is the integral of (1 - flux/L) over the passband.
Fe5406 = 2.12 angstrom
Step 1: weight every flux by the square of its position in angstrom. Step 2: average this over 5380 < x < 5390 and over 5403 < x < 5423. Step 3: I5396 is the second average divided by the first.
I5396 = 0.9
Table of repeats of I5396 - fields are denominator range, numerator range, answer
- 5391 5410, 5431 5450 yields 1.12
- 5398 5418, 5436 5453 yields 1.12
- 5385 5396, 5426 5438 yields 0.97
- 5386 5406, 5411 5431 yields 1.03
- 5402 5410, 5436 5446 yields 1.20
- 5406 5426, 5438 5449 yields 1.08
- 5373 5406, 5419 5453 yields 1.03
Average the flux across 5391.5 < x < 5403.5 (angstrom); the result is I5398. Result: 14.7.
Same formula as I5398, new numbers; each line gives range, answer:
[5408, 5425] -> 15.1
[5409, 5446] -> 15.4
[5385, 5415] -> 14.7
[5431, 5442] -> 15.8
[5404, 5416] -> 14.2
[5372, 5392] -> 15.9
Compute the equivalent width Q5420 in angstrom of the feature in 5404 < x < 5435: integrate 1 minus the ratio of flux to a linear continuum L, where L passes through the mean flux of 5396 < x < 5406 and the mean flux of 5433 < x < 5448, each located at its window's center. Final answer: 0.7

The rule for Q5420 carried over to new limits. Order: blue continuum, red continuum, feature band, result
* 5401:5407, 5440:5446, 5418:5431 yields 0.07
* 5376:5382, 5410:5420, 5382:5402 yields 0.54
